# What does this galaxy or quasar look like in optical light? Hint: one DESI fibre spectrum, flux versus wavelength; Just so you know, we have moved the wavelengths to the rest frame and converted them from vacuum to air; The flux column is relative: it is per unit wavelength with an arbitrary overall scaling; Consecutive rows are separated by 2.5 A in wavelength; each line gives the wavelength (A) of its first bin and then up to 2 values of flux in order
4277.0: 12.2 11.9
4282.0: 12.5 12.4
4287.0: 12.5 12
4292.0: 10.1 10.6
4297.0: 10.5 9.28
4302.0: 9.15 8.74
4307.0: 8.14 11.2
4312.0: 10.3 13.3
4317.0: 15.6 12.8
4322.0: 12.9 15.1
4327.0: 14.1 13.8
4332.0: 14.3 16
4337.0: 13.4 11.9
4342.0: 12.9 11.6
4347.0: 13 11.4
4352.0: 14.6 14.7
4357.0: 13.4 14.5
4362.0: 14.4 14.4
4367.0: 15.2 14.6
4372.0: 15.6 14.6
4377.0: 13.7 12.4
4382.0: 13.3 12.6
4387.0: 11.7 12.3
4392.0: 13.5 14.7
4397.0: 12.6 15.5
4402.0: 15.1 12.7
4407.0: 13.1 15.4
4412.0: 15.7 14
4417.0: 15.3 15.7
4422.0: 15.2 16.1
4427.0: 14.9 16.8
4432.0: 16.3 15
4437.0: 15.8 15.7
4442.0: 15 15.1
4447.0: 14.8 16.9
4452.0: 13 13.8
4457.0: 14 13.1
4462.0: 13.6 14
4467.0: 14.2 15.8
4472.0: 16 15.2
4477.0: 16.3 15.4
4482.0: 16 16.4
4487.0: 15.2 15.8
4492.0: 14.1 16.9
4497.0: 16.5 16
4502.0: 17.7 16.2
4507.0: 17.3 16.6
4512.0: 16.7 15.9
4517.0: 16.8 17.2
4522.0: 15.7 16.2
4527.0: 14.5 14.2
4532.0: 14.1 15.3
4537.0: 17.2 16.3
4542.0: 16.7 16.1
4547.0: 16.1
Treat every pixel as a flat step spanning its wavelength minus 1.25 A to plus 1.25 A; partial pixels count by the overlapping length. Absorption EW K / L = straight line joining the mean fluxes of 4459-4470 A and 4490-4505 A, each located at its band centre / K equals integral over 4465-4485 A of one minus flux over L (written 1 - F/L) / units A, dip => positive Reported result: -1.1 A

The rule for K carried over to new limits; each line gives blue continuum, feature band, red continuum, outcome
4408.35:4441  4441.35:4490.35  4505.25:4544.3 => 2.40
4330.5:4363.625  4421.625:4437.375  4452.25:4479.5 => -1.64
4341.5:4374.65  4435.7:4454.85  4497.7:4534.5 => 0.04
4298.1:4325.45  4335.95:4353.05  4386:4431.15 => -0.24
